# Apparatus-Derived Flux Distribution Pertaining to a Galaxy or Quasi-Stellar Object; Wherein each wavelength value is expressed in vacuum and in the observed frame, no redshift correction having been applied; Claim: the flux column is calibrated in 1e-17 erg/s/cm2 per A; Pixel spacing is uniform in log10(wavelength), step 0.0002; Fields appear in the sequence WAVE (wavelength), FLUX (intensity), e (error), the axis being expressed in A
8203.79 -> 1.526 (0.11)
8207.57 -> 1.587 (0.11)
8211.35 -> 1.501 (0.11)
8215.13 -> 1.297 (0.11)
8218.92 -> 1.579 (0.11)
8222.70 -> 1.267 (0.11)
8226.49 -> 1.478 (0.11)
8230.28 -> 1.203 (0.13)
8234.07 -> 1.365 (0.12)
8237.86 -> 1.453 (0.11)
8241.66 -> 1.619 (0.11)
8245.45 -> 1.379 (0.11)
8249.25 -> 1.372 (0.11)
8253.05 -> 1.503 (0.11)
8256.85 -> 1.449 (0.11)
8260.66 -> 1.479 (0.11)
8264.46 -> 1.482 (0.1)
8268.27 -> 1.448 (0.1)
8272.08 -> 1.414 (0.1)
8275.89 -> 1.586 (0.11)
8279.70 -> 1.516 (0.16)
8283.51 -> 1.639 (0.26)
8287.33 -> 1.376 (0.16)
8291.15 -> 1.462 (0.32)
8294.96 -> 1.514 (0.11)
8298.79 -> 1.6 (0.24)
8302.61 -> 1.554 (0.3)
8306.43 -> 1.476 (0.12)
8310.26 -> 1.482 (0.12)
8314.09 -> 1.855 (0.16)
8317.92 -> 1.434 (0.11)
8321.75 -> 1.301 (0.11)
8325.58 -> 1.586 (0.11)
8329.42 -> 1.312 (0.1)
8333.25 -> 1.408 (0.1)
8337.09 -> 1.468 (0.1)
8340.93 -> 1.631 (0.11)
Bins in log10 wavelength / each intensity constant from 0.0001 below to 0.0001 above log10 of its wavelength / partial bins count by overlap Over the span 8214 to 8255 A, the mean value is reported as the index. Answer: 1.41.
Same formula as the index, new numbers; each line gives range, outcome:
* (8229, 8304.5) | 1.47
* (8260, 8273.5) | 1.46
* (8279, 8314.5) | 1.54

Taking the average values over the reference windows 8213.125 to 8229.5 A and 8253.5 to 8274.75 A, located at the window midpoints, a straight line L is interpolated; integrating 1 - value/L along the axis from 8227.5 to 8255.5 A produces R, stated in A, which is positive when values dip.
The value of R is 0.18 A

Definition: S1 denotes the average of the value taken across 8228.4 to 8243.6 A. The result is 1.41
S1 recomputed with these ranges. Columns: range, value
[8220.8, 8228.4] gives 1.37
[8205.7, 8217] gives 1.46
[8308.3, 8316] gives 1.67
